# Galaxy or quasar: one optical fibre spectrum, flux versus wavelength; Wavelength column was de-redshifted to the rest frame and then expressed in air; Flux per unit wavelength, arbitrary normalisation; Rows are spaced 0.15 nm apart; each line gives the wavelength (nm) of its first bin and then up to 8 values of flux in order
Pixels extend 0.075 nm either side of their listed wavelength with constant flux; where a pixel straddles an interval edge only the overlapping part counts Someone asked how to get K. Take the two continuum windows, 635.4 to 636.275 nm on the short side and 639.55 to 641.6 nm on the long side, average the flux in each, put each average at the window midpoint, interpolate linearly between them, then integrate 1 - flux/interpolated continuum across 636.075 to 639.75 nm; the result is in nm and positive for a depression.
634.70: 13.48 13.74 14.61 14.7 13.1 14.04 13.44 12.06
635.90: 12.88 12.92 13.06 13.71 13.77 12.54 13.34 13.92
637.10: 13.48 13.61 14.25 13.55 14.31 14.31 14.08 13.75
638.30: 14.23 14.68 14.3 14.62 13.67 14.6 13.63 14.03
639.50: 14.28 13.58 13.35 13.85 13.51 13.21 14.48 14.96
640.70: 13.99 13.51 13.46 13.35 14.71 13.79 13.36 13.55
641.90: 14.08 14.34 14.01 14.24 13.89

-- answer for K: -0.13 nm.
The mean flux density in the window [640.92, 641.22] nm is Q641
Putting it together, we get 13.4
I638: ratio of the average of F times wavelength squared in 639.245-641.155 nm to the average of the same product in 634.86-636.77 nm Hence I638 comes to 1.0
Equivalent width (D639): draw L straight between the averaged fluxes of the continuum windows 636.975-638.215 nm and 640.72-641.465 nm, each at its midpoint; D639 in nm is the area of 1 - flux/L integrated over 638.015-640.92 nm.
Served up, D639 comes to -0.04 nm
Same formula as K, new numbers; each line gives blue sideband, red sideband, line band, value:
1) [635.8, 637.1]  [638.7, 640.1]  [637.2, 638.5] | -0.05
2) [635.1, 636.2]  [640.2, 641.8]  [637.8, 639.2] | -0.07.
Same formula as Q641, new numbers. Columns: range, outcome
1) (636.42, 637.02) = 13.4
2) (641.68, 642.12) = 14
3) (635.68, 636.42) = 12.9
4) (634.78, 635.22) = 14.4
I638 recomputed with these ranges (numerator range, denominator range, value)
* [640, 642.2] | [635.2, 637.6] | 1.05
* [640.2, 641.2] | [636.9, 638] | 1.01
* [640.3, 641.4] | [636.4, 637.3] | 1.06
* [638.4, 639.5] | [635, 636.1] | 1.07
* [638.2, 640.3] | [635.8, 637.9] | 1.04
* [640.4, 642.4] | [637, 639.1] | 1.00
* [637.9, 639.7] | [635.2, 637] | 1.08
